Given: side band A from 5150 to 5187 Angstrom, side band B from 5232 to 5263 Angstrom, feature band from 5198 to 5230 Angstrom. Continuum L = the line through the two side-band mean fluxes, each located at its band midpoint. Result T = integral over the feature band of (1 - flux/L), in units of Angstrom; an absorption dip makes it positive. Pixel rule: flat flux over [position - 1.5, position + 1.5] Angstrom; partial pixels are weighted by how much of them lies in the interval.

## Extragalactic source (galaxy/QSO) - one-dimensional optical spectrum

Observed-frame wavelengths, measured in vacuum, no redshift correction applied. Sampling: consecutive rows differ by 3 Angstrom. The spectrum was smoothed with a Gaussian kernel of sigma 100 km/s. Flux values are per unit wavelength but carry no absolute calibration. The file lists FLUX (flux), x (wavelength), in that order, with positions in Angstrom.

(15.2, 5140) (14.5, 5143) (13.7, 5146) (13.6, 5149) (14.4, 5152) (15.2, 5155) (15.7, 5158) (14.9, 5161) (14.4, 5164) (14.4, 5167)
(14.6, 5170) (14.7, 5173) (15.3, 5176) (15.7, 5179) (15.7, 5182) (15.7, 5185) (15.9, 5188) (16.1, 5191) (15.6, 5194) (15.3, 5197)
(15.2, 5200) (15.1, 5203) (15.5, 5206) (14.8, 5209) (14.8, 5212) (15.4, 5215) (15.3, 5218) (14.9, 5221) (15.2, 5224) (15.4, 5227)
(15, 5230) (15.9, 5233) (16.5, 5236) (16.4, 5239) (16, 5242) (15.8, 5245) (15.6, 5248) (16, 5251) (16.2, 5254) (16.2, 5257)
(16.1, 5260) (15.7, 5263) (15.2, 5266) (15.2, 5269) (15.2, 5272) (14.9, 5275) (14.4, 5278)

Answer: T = 1.0 Angstrom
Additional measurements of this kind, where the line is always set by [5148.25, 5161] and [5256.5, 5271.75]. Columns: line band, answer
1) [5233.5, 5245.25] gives -0.6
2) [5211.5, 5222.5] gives 0.1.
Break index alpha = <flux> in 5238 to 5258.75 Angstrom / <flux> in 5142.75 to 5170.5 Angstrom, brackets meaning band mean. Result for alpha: 1.10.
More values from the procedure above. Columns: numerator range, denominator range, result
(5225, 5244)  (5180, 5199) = 1.01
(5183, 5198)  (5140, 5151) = 1.11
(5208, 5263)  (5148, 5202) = 1.03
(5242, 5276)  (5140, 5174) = 1.07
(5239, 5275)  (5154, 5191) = 1.03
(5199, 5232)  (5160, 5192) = 1.00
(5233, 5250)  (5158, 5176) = 1.09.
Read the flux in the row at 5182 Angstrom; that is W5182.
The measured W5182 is 15.7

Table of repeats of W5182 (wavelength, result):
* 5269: 15.2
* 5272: 15.2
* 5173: 14.7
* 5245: 15.8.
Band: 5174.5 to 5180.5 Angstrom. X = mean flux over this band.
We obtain 15.5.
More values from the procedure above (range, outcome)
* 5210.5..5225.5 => 15.1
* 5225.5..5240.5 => 15.8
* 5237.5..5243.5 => 16.2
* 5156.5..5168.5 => 14.8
